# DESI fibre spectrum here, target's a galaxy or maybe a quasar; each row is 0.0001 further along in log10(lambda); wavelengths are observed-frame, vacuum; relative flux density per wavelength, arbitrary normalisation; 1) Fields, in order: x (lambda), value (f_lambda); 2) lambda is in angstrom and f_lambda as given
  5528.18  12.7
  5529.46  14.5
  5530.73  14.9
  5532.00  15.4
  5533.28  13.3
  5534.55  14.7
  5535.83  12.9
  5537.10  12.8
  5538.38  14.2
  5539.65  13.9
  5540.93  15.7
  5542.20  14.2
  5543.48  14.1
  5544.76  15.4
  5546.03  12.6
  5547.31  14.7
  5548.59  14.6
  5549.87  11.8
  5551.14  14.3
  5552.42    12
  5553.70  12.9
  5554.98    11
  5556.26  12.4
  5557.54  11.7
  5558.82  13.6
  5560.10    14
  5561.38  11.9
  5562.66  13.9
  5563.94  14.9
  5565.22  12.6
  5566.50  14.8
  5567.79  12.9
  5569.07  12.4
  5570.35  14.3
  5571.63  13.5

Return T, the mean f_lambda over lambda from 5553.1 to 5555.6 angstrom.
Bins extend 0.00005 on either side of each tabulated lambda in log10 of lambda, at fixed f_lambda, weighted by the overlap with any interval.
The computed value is 11.9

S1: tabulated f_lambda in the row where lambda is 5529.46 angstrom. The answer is 14.5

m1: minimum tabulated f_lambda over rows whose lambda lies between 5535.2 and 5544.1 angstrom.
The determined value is 12.8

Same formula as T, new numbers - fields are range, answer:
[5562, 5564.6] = 14.4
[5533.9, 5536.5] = 13.8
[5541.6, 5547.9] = 14.2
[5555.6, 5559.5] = 12.6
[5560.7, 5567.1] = 13.6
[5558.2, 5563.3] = 13.4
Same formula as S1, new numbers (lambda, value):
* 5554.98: 11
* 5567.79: 12.9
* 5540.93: 15.7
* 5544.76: 15.4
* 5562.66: 13.9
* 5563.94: 14.9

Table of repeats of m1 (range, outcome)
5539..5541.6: 13.9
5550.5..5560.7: 11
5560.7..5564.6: 11.9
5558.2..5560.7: 13.6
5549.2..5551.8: 11.8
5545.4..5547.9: 12.6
